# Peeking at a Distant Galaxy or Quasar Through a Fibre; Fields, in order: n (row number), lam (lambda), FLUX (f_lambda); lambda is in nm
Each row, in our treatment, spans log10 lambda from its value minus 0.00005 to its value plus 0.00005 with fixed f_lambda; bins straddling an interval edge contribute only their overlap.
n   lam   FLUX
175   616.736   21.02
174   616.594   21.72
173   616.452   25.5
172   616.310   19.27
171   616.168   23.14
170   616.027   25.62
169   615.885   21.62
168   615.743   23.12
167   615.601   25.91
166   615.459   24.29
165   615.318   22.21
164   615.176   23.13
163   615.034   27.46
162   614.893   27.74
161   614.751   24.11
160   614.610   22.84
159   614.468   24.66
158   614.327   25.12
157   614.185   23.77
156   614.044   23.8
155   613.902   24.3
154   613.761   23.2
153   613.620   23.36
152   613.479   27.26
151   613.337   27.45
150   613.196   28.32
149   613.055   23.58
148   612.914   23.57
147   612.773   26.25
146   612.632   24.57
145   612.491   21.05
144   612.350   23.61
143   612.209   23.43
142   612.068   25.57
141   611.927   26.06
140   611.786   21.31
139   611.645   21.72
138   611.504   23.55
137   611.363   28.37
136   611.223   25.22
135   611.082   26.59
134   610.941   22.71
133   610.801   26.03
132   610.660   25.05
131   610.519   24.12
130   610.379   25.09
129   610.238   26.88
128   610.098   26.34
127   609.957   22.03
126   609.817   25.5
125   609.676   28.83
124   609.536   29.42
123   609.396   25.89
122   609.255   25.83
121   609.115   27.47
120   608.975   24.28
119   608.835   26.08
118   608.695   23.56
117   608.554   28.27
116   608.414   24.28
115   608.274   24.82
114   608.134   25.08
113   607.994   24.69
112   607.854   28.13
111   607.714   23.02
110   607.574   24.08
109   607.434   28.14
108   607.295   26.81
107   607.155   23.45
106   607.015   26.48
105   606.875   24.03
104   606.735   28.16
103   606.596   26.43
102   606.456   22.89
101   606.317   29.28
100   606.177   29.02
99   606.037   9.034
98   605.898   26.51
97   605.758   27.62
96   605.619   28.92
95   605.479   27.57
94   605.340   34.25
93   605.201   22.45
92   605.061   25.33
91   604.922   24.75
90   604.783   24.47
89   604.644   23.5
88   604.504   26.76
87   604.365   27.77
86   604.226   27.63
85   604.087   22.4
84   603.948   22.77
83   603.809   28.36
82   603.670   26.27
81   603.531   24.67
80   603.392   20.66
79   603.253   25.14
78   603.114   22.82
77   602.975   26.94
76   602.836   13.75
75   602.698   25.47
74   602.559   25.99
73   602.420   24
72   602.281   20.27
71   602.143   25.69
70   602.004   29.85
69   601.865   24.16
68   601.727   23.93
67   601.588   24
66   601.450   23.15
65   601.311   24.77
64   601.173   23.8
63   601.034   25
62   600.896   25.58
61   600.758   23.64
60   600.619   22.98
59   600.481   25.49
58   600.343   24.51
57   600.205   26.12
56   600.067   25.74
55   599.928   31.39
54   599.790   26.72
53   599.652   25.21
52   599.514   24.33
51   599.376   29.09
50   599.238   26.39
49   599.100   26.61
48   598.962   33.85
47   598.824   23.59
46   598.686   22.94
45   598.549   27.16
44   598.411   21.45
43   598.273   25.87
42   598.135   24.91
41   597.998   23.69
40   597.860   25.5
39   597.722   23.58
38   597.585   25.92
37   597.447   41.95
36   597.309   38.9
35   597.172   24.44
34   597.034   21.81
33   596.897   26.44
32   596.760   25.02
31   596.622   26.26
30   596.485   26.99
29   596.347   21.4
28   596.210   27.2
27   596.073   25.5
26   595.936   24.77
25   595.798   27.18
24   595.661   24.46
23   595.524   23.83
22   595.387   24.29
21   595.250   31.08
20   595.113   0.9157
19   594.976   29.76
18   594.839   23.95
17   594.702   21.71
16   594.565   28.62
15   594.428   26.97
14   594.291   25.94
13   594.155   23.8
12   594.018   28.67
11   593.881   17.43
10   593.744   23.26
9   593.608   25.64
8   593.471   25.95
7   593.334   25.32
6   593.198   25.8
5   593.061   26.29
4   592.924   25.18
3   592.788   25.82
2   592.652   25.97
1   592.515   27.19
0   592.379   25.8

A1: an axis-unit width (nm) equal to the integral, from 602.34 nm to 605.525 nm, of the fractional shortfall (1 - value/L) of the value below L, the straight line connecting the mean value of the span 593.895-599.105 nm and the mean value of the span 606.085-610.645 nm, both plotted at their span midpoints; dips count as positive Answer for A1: 0.101 nm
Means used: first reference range 25.6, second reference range 25.8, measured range 24.9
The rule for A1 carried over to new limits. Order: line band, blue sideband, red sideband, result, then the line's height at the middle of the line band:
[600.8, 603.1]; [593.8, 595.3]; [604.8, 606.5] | 0.07 nm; 24.9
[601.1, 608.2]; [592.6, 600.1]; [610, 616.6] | 0.02 nm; 25.1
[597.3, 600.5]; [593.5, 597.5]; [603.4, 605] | -0.20 nm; 25.3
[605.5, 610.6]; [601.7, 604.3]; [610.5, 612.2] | -0.23 nm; 24.5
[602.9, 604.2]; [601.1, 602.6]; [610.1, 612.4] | 0.00 nm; 24.5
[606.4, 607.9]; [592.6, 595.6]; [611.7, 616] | -0.07 nm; 24.4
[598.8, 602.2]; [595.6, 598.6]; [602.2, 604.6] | -0.09 nm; 25.2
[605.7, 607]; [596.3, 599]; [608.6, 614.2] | 0.04 nm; 25.6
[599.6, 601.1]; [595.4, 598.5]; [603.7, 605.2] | 0.01 nm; 25.8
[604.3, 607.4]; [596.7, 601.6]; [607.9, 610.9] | 0.02 nm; 25.9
